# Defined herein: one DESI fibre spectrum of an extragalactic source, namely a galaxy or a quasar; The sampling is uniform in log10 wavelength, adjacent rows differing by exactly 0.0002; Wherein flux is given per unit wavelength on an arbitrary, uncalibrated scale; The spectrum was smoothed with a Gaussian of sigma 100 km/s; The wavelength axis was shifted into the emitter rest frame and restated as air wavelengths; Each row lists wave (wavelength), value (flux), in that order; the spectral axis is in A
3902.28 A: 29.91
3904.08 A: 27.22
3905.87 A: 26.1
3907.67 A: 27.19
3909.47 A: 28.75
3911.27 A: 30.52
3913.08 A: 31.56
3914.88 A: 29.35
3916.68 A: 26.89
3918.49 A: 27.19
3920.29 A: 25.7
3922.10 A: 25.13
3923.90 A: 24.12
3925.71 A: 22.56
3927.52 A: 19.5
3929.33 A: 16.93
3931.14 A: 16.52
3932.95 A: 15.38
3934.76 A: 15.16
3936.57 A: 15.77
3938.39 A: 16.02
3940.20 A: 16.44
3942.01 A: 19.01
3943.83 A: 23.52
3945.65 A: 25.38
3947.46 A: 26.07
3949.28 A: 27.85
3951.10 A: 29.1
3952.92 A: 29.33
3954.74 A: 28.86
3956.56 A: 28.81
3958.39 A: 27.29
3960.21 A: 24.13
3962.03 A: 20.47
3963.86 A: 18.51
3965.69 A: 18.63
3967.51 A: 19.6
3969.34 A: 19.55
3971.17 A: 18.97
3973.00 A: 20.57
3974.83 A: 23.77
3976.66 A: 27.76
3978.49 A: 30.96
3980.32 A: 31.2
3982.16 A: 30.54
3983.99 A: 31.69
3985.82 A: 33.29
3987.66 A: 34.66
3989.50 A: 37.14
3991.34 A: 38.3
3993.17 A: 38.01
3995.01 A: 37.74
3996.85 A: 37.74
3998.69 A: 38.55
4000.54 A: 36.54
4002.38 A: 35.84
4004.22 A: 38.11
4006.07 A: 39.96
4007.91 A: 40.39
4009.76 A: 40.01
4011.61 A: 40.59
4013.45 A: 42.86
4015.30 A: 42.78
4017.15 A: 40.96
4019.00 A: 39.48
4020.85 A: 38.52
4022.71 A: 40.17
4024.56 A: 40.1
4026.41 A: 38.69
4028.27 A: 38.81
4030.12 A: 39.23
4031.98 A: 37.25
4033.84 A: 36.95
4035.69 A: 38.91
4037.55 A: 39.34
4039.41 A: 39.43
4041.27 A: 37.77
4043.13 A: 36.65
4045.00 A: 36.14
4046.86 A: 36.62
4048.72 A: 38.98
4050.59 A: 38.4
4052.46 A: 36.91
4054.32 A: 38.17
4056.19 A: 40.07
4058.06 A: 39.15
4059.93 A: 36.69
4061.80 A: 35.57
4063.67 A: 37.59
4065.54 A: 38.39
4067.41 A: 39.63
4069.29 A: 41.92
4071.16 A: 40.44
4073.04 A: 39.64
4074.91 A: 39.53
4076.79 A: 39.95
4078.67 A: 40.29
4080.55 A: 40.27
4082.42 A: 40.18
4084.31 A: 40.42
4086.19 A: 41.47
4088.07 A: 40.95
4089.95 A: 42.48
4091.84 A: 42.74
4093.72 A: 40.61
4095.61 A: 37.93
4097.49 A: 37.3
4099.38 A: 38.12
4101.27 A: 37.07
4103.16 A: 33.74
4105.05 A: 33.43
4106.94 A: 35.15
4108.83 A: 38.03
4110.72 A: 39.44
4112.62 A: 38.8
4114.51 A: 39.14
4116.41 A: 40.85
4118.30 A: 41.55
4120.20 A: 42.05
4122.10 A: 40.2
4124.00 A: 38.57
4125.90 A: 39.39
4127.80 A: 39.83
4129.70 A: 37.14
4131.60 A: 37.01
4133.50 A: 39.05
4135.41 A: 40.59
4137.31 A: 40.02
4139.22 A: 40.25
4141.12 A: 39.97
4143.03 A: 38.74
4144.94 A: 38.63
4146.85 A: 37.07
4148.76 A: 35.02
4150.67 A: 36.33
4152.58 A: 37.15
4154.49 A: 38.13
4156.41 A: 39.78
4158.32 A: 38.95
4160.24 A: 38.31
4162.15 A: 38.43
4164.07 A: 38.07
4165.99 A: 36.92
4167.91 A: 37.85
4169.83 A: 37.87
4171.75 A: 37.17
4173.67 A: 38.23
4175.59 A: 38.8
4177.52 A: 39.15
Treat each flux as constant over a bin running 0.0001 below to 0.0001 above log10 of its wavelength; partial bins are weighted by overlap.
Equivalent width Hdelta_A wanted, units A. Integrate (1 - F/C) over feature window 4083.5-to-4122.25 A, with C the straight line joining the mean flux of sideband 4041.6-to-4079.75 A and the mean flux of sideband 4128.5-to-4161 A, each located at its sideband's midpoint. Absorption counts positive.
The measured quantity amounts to -0.6 A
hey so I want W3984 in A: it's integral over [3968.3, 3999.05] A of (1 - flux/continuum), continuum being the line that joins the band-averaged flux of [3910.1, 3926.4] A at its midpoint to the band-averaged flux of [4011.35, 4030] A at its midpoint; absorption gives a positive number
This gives 4.0 A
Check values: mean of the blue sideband 27.1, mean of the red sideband 40.3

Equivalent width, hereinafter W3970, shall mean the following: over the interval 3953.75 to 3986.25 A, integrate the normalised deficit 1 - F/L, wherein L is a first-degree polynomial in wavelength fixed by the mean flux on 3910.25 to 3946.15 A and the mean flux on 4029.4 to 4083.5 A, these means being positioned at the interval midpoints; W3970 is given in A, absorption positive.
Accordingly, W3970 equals 2.8 A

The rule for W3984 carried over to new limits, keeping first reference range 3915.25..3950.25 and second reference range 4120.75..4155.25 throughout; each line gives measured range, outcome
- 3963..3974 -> 2.3 A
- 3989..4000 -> -4.7 A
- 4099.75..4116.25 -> -0.5 A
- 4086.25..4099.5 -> -2.1 A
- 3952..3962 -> -1.5 A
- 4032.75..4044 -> -2.9 A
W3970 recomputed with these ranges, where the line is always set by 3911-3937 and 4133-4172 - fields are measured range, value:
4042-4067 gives -4.8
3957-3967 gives 1.3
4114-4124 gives -1.3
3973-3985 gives -1.0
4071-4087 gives -3.3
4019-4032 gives -4.1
